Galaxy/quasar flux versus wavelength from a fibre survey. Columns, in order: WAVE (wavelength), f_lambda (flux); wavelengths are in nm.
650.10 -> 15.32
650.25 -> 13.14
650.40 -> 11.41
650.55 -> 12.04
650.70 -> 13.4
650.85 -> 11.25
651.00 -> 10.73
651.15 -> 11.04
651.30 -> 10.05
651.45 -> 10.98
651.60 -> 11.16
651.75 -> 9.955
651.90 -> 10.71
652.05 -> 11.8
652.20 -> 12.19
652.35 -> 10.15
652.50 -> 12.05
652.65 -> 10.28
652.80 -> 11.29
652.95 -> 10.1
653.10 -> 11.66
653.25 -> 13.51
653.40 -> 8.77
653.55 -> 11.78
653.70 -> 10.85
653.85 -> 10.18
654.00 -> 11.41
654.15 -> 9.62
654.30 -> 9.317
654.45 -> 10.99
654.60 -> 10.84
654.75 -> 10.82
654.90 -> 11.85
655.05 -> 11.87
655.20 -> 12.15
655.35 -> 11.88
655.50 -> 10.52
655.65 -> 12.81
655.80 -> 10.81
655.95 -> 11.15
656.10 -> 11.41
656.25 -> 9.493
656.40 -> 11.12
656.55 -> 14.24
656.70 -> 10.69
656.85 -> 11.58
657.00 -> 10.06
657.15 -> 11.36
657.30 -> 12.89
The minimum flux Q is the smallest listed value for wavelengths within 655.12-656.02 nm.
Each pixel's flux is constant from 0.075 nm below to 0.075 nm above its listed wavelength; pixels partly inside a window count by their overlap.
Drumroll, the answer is 10.52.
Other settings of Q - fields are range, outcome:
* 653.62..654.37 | 9.317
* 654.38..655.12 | 10.82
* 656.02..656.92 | 9.493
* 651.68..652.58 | 9.955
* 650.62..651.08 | 10.73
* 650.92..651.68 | 10.05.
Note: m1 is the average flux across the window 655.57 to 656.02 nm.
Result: 11.6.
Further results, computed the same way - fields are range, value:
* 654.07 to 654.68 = 10.2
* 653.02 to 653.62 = 11.4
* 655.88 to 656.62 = 11.5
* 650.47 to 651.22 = 11.7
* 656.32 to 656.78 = 12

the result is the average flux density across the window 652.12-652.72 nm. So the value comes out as 11.2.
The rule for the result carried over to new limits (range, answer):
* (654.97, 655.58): 11.6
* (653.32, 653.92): 10.4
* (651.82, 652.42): 11.2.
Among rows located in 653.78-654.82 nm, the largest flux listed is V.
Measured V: 11.41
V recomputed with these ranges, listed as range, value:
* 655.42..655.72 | 12.81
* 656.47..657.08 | 14.24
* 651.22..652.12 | 11.8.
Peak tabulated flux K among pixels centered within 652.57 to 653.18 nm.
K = 11.66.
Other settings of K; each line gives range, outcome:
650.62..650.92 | 13.4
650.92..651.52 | 11.04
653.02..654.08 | 13.51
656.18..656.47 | 11.12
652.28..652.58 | 12.05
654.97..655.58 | 12.15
